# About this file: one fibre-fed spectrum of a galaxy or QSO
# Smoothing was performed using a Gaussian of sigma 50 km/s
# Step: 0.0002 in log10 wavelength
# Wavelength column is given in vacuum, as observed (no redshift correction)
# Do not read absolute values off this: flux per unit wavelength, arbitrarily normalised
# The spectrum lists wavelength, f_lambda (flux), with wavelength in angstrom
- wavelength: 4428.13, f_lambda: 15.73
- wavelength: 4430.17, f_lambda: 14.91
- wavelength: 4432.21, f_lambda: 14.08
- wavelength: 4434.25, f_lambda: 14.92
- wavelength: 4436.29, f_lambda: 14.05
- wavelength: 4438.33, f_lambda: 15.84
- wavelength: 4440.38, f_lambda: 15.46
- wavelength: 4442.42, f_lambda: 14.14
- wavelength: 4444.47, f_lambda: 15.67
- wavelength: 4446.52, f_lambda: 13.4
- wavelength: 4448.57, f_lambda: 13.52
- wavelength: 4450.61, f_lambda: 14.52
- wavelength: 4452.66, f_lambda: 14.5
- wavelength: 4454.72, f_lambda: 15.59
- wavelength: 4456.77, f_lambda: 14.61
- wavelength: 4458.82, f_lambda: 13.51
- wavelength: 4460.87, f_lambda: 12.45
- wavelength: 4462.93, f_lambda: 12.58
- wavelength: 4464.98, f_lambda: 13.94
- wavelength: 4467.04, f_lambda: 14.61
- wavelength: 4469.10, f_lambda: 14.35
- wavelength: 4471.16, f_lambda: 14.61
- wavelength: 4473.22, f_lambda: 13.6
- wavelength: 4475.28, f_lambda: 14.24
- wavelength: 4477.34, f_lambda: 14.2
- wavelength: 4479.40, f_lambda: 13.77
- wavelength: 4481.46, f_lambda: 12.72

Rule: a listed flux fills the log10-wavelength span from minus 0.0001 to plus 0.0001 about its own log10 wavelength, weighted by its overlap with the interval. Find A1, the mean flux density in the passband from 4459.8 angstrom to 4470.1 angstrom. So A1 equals 13.6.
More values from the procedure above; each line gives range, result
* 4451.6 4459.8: 14.6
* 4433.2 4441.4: 15.1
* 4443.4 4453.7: 14.3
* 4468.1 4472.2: 14.5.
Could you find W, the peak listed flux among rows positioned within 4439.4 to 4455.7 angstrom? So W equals 15.67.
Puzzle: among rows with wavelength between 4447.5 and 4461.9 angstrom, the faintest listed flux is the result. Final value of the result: 12.45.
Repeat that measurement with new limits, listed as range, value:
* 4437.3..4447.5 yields 13.4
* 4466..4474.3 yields 13.6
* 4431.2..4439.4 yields 14.05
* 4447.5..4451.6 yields 13.52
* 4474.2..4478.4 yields 14.2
